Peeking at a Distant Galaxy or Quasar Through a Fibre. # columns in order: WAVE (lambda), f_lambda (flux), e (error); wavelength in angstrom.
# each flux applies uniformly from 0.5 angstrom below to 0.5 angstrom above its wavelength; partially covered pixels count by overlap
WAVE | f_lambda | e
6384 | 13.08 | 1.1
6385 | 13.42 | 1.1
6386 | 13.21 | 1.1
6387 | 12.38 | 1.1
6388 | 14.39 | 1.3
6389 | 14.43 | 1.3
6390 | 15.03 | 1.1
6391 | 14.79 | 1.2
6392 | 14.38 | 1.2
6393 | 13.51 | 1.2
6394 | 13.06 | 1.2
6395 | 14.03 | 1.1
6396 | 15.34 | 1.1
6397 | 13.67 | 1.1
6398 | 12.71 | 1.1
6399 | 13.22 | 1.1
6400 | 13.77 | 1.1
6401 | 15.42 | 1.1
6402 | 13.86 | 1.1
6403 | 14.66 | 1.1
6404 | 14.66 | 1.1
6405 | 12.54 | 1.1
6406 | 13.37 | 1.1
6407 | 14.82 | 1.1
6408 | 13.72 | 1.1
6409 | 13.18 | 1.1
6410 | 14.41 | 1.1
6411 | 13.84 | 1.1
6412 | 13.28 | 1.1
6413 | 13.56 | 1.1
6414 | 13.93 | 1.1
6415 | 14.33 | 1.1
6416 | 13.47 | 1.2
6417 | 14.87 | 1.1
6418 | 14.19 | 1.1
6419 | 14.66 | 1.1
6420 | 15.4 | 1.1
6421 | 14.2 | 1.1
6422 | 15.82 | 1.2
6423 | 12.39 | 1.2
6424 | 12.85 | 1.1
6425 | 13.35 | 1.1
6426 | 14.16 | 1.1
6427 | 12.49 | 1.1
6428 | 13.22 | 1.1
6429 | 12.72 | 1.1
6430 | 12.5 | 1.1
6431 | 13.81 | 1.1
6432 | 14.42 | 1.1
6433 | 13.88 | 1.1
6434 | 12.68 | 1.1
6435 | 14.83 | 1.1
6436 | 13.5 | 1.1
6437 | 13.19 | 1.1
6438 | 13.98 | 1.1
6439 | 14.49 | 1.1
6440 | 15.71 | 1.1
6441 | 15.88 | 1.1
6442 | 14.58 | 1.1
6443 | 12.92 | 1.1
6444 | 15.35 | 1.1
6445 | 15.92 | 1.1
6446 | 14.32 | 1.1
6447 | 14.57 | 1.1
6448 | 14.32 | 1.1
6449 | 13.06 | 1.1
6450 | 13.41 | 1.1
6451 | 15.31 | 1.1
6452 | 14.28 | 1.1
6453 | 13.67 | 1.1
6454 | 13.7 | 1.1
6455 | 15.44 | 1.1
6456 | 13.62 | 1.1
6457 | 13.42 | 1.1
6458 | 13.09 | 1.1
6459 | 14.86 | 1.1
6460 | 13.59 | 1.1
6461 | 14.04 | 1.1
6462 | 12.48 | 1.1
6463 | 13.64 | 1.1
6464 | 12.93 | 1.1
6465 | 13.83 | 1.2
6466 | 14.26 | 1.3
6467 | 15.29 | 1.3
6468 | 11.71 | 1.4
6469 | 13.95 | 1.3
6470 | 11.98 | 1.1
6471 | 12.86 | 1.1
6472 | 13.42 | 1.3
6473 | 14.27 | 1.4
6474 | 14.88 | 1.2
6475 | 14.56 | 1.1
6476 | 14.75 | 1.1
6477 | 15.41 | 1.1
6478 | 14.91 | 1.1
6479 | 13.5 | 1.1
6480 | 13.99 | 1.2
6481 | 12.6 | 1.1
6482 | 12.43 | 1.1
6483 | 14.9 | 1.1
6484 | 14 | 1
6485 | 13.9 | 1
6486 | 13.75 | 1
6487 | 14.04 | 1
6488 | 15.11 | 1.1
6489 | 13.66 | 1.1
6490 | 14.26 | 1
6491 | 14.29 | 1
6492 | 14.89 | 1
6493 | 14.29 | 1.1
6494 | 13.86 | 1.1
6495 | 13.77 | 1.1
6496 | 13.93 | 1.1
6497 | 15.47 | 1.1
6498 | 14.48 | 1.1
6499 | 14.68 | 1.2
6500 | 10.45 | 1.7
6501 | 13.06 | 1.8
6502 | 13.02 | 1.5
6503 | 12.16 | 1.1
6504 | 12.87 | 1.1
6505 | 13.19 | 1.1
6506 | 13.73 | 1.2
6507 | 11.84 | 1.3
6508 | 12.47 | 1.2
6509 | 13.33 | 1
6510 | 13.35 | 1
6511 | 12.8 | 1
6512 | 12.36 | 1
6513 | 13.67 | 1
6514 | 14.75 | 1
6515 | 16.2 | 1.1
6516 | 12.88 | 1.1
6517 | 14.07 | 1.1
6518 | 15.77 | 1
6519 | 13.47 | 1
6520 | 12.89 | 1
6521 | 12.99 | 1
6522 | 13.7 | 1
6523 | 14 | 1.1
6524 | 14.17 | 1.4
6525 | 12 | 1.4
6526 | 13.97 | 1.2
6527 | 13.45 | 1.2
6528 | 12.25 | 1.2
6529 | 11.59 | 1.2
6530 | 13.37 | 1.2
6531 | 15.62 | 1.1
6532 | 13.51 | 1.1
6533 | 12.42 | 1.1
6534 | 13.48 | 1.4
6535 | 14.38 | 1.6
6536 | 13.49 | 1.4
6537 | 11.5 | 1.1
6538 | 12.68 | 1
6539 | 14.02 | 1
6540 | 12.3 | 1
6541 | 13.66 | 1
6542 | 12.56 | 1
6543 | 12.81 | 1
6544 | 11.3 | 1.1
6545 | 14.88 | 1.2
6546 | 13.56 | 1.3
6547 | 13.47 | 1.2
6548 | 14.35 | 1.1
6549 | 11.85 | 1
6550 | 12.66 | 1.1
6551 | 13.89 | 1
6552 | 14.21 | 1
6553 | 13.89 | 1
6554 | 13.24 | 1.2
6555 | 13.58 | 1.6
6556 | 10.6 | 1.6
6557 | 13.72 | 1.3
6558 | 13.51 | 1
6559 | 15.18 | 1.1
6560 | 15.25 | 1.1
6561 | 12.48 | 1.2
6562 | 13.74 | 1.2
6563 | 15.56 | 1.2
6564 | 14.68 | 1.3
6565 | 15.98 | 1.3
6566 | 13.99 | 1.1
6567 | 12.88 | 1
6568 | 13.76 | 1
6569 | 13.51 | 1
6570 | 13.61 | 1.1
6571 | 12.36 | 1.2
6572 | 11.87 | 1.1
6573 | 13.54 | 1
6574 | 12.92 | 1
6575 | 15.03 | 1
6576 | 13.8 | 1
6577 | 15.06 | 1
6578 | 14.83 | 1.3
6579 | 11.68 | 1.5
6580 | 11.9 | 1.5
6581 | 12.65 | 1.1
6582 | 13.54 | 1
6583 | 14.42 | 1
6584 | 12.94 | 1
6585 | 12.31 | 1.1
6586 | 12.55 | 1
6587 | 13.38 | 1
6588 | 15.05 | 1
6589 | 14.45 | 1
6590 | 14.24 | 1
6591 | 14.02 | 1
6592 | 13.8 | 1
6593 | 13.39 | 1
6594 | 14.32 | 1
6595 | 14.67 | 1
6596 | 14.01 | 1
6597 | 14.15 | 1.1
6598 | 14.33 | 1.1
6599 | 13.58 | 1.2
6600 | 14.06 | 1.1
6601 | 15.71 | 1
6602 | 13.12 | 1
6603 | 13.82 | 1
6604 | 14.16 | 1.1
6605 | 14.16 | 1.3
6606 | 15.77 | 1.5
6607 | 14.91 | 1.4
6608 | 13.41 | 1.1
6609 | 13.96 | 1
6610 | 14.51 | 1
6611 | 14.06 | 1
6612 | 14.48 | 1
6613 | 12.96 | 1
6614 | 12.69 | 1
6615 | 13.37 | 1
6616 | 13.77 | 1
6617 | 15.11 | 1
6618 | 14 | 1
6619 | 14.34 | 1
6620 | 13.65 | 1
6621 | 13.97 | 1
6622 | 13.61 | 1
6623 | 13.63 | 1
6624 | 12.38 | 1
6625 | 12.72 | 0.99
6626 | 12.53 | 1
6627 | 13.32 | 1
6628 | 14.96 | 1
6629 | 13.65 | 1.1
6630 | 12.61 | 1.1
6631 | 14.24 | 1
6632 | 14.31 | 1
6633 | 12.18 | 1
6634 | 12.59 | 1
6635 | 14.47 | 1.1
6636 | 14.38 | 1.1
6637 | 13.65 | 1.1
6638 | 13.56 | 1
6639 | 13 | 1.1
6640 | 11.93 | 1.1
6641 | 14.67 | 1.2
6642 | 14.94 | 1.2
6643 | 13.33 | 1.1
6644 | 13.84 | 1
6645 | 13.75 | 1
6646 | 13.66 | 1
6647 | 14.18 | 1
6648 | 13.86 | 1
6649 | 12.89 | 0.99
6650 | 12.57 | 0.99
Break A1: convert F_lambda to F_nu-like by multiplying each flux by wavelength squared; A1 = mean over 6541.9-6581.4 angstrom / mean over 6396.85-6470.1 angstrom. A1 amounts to 1.01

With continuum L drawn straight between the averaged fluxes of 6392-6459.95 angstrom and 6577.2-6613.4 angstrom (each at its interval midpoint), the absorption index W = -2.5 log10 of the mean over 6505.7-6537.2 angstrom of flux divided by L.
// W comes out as 0.039 mag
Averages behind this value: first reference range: 14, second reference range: 13.9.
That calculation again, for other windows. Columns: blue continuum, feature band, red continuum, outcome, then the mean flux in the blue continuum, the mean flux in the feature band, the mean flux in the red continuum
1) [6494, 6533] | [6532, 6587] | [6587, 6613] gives 0.04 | 13.4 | 13.4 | 14.2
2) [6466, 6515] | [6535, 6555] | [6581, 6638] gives 0.04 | 13.7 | 13.2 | 13.8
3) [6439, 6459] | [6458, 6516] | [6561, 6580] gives 0.03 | 14.4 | 13.7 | 13.7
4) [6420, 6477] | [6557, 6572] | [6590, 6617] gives 0.01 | 13.9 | 14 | 14.1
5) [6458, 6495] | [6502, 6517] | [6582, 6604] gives 0.05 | 13.9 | 13.3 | 13.9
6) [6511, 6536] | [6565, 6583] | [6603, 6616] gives 0.03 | 13.6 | 13.5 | 14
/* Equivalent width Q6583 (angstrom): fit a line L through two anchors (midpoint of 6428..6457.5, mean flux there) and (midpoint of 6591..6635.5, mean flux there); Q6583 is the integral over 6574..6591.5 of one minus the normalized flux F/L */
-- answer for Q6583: 0.4 angstrom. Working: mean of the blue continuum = 14.1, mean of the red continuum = 13.9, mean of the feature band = 13.6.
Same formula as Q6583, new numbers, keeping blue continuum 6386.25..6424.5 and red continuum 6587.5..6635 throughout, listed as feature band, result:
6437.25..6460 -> -0.6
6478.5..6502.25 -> 0.2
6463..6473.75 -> 0.4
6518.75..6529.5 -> 0.6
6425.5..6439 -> 0.4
